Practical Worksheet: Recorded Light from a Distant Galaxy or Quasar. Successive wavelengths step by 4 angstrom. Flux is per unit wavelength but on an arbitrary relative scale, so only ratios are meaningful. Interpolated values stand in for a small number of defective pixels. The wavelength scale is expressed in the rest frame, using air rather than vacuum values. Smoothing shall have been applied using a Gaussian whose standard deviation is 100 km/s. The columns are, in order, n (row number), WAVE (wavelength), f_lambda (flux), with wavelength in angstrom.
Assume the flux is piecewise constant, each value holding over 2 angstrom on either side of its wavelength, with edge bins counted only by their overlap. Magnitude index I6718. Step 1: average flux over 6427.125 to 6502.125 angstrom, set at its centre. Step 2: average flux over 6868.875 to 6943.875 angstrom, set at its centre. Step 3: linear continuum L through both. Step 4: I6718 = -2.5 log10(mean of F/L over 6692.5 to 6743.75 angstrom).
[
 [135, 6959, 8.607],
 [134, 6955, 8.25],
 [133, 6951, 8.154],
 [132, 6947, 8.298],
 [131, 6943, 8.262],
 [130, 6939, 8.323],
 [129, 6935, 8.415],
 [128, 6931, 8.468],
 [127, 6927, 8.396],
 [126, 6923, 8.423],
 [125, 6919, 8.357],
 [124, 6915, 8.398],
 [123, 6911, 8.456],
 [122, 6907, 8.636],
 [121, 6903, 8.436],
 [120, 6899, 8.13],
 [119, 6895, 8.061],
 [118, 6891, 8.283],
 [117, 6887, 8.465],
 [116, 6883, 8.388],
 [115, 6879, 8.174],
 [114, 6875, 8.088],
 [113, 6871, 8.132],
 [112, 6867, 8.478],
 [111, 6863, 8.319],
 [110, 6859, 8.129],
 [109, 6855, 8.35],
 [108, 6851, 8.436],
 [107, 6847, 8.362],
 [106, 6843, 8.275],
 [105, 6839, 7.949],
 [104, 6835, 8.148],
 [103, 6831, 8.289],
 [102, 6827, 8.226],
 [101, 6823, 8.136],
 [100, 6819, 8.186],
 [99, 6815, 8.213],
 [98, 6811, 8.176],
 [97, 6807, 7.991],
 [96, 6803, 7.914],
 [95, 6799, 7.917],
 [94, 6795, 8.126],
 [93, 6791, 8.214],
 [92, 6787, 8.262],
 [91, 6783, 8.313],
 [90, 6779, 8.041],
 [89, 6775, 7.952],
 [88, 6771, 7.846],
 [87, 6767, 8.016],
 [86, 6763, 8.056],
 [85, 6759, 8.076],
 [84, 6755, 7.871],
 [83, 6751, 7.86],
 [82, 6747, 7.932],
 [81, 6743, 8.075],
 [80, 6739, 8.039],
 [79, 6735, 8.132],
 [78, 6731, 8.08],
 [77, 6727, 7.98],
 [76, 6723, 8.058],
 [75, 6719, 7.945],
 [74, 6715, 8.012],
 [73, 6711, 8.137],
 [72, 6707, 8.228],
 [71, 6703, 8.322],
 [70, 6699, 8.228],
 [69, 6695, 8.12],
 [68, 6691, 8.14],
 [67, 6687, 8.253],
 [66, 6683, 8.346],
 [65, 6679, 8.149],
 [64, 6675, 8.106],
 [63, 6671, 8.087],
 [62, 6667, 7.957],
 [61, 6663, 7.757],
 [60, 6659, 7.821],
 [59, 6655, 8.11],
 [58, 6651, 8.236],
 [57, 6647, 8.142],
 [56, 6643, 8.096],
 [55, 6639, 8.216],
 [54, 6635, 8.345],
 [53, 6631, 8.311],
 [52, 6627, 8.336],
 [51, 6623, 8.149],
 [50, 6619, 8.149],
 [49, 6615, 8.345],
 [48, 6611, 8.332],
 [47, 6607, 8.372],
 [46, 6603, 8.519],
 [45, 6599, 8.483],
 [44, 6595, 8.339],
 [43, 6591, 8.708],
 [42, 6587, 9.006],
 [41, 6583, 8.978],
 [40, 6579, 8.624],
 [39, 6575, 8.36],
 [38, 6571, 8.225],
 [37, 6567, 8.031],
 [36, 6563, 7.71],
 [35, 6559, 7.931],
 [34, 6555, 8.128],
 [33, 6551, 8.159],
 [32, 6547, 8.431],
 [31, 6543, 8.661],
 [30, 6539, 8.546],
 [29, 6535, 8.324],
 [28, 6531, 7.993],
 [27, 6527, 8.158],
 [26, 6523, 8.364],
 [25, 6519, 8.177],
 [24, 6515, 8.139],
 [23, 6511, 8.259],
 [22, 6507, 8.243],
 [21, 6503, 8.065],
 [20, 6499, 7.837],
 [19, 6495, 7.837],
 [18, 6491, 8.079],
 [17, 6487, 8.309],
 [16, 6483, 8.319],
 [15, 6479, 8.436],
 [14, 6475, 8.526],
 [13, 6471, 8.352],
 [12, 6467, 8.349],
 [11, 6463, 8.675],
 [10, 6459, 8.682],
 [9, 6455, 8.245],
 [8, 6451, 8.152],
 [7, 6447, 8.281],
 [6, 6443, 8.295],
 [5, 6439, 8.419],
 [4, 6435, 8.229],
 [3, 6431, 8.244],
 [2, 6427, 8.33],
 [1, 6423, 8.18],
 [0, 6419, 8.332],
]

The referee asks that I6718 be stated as 0.03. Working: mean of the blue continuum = 8.29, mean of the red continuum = 8.33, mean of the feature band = 8.11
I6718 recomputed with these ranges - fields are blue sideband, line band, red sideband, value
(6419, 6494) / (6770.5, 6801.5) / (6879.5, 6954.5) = 0.03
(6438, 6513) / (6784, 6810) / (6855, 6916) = 0.03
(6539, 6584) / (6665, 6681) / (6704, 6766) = 0.01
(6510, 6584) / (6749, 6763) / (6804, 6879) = 0.04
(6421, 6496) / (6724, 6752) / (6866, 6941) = 0.04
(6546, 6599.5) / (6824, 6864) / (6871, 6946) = 0.01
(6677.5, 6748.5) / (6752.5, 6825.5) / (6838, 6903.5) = 0.02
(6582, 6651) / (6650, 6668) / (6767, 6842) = 0.05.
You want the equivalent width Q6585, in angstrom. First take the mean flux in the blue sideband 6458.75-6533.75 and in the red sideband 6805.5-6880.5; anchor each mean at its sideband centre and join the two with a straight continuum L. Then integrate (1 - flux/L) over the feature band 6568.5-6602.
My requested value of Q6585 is -1.4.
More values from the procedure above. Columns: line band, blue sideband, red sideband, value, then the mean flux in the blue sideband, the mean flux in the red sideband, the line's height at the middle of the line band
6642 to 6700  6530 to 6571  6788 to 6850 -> 0.5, 8.2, 8.15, 8.18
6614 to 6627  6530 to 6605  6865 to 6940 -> 0.2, 8.38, 8.34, 8.38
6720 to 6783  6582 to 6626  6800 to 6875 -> 2.2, 8.47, 8.2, 8.3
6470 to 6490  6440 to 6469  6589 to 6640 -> 0.0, 8.38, 8.36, 8.38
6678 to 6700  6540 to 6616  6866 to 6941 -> 0.4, 8.39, 8.34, 8.37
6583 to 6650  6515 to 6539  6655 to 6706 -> -1.8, 8.23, 8.11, 8.16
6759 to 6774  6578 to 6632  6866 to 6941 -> 0.7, 8.48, 8.34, 8.4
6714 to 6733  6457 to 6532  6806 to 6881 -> 0.5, 8.26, 8.22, 8.23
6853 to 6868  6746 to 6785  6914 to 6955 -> -0.2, 8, 8.34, 8.19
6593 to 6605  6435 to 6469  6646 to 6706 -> -0.3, 8.38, 8.12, 8.21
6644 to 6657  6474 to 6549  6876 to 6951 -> 0.2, 8.24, 8.34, 8.28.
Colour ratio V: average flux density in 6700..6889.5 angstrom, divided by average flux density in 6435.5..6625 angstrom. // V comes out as 1.0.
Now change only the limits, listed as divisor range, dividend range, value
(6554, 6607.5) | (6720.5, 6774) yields 0.95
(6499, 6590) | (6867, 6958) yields 1.00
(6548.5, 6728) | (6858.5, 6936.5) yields 1.01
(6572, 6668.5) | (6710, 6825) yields 0.97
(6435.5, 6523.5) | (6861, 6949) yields 1.01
